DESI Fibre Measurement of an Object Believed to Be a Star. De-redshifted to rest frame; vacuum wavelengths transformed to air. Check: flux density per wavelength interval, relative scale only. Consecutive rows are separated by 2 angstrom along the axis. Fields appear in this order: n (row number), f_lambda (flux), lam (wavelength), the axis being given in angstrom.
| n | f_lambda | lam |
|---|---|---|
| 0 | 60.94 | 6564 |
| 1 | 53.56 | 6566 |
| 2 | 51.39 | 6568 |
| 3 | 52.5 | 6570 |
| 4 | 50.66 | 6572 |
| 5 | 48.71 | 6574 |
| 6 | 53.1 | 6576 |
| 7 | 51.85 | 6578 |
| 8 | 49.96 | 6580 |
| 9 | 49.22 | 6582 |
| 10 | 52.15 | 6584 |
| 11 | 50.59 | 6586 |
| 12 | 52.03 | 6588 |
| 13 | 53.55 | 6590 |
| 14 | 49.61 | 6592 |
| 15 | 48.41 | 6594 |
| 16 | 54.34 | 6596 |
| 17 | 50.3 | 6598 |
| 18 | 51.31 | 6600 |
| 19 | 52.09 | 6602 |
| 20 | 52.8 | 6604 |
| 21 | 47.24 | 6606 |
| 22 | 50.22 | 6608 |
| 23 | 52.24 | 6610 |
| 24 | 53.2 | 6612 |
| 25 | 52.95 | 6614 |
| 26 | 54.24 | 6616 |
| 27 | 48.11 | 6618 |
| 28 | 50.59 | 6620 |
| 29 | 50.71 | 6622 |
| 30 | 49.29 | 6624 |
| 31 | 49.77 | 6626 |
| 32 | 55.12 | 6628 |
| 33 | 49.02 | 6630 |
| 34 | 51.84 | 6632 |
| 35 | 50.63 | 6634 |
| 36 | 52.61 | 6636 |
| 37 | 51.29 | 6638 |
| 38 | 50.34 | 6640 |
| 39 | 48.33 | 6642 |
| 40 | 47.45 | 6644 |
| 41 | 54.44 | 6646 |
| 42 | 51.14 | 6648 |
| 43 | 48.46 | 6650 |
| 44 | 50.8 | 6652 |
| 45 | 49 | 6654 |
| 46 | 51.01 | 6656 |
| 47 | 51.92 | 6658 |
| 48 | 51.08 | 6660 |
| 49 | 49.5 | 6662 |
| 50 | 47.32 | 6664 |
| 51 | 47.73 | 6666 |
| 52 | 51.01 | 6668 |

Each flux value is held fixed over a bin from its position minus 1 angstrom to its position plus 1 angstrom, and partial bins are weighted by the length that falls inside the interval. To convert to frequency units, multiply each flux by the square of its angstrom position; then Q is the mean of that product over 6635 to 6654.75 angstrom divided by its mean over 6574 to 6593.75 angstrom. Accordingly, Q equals 1.00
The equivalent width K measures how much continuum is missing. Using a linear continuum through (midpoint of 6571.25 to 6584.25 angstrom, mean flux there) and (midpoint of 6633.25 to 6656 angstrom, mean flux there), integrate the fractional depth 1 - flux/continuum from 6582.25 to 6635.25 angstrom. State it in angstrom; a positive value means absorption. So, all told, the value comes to -0.7 angstrom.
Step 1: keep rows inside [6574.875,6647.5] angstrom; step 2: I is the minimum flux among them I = 47.24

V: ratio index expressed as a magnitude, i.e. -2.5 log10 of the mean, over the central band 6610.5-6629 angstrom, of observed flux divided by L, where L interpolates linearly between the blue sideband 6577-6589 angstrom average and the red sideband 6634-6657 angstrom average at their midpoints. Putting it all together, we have -0.02 mag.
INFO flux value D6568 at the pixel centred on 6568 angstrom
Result 51.39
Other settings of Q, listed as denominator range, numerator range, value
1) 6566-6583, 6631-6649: 1.02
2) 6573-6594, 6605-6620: 1.01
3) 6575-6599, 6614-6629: 1.01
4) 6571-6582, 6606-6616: 1.03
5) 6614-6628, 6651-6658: 1.00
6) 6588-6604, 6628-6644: 1.00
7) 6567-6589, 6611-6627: 1.01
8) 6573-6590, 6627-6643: 1.02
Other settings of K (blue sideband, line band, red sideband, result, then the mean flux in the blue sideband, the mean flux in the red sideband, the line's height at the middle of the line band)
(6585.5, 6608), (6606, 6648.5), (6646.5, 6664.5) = -0.3 angstrom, 51.1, 50.2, 50.6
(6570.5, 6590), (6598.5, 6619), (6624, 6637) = -0.1 angstrom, 51.1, 51.3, 51.2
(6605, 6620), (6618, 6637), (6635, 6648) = 0.0 angstrom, 51.1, 50.8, 50.9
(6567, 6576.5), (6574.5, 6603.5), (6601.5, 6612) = -0.1 angstrom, 51.2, 51.1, 51.1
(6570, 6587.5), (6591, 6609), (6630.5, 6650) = 0.1 angstrom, 50.9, 50.7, 50.8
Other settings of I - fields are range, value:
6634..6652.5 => 47.45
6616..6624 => 48.11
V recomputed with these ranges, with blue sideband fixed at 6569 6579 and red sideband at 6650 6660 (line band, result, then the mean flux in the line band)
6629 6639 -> -0.008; 51.1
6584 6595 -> 0.005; 51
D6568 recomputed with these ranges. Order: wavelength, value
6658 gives 51.92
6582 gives 49.22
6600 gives 51.31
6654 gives 49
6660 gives 51.08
